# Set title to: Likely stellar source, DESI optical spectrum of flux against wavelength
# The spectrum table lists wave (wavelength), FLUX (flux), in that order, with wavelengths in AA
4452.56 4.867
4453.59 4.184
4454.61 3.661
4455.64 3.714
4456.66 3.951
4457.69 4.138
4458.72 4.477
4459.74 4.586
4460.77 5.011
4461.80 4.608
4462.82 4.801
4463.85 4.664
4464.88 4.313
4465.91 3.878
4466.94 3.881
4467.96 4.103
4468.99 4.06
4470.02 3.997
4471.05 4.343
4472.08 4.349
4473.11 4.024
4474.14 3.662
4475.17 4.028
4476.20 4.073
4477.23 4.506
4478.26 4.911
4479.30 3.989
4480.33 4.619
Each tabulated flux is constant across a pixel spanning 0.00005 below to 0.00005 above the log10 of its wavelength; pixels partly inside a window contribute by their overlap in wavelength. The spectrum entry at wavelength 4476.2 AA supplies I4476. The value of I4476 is 4.073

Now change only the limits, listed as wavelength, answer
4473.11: 4.024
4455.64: 3.714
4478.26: 4.911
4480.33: 4.619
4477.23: 4.506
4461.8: 4.608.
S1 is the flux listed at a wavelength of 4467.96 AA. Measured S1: 4.103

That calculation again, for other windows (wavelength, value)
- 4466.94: 3.881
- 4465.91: 3.878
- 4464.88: 4.313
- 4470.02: 3.997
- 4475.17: 4.028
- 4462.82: 4.801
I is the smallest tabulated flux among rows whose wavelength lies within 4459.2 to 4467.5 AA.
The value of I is 3.878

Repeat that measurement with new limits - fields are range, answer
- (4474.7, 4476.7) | 4.028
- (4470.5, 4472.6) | 4.343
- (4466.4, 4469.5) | 3.881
